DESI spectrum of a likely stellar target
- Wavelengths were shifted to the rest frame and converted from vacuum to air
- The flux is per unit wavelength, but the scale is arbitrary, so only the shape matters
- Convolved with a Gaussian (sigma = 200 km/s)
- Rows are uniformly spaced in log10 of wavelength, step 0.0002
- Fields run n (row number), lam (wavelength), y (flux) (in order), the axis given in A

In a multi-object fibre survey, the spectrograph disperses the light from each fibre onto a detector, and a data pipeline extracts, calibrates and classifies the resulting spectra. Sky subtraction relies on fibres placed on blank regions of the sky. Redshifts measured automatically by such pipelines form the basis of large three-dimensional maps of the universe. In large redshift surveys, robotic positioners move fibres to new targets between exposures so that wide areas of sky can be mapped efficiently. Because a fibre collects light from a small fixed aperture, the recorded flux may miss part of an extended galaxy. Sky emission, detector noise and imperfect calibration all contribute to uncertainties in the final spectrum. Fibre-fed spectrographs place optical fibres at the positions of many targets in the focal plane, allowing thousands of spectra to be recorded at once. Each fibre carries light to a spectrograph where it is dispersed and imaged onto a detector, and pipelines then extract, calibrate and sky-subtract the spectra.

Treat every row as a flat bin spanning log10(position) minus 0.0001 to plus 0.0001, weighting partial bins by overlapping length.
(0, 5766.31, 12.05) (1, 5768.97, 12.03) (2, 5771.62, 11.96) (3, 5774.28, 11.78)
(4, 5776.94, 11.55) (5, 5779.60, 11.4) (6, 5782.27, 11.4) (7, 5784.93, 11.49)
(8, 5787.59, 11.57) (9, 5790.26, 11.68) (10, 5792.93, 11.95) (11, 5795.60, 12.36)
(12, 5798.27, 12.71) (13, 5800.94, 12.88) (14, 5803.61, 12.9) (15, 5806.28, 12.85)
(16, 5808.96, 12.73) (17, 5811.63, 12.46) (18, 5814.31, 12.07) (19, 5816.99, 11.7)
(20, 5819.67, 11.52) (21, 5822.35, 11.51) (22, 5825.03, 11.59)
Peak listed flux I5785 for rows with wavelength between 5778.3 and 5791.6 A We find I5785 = 11.68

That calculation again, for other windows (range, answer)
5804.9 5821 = 12.85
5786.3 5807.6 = 12.9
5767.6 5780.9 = 12.03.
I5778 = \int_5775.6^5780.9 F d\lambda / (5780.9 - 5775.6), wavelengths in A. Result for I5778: 11.5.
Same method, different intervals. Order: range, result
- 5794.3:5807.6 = 12.7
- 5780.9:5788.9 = 11.5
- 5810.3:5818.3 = 12.1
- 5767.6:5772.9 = 12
